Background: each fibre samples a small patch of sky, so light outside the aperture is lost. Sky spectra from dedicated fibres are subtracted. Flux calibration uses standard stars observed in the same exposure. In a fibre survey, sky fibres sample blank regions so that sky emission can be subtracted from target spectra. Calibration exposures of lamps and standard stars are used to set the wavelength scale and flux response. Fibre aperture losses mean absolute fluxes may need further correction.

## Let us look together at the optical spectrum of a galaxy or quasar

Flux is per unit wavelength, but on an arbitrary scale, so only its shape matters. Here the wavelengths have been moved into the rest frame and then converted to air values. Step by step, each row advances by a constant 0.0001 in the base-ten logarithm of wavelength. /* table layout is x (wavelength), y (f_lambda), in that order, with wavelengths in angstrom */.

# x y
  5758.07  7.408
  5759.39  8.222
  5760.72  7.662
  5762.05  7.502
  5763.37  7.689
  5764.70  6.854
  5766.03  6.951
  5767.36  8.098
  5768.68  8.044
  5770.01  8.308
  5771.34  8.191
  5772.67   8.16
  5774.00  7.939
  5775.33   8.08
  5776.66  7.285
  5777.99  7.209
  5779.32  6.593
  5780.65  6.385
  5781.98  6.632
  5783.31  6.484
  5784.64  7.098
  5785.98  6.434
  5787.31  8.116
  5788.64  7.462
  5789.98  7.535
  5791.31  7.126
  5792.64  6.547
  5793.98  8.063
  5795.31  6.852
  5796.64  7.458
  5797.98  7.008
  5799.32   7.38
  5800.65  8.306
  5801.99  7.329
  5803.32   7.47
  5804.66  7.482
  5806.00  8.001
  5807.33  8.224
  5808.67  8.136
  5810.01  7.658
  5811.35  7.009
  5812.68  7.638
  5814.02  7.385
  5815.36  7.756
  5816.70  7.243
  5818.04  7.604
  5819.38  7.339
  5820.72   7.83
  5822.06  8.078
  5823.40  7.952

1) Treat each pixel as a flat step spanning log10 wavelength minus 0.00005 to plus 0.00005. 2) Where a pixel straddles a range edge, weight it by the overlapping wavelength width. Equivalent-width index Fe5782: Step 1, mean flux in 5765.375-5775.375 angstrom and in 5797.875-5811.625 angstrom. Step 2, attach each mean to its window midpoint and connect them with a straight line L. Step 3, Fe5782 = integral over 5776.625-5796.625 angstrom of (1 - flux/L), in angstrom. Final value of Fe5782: 2.0 angstrom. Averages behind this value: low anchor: 7.97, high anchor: 7.68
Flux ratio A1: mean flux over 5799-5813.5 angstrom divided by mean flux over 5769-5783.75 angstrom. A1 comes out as 1.04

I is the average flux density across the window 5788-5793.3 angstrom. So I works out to 7.17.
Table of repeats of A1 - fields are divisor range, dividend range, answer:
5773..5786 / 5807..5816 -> 1.08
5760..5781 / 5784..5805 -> 0.97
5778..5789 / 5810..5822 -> 1.09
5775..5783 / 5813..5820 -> 1.07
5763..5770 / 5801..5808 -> 1.02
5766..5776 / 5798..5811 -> 0.96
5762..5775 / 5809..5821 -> 0.96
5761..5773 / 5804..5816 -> 0.99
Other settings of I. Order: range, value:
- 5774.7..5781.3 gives 7.11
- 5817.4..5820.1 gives 7.48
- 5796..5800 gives 7.28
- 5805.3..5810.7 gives 7.99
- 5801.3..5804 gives 7.4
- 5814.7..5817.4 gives 7.5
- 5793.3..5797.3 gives 7.46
